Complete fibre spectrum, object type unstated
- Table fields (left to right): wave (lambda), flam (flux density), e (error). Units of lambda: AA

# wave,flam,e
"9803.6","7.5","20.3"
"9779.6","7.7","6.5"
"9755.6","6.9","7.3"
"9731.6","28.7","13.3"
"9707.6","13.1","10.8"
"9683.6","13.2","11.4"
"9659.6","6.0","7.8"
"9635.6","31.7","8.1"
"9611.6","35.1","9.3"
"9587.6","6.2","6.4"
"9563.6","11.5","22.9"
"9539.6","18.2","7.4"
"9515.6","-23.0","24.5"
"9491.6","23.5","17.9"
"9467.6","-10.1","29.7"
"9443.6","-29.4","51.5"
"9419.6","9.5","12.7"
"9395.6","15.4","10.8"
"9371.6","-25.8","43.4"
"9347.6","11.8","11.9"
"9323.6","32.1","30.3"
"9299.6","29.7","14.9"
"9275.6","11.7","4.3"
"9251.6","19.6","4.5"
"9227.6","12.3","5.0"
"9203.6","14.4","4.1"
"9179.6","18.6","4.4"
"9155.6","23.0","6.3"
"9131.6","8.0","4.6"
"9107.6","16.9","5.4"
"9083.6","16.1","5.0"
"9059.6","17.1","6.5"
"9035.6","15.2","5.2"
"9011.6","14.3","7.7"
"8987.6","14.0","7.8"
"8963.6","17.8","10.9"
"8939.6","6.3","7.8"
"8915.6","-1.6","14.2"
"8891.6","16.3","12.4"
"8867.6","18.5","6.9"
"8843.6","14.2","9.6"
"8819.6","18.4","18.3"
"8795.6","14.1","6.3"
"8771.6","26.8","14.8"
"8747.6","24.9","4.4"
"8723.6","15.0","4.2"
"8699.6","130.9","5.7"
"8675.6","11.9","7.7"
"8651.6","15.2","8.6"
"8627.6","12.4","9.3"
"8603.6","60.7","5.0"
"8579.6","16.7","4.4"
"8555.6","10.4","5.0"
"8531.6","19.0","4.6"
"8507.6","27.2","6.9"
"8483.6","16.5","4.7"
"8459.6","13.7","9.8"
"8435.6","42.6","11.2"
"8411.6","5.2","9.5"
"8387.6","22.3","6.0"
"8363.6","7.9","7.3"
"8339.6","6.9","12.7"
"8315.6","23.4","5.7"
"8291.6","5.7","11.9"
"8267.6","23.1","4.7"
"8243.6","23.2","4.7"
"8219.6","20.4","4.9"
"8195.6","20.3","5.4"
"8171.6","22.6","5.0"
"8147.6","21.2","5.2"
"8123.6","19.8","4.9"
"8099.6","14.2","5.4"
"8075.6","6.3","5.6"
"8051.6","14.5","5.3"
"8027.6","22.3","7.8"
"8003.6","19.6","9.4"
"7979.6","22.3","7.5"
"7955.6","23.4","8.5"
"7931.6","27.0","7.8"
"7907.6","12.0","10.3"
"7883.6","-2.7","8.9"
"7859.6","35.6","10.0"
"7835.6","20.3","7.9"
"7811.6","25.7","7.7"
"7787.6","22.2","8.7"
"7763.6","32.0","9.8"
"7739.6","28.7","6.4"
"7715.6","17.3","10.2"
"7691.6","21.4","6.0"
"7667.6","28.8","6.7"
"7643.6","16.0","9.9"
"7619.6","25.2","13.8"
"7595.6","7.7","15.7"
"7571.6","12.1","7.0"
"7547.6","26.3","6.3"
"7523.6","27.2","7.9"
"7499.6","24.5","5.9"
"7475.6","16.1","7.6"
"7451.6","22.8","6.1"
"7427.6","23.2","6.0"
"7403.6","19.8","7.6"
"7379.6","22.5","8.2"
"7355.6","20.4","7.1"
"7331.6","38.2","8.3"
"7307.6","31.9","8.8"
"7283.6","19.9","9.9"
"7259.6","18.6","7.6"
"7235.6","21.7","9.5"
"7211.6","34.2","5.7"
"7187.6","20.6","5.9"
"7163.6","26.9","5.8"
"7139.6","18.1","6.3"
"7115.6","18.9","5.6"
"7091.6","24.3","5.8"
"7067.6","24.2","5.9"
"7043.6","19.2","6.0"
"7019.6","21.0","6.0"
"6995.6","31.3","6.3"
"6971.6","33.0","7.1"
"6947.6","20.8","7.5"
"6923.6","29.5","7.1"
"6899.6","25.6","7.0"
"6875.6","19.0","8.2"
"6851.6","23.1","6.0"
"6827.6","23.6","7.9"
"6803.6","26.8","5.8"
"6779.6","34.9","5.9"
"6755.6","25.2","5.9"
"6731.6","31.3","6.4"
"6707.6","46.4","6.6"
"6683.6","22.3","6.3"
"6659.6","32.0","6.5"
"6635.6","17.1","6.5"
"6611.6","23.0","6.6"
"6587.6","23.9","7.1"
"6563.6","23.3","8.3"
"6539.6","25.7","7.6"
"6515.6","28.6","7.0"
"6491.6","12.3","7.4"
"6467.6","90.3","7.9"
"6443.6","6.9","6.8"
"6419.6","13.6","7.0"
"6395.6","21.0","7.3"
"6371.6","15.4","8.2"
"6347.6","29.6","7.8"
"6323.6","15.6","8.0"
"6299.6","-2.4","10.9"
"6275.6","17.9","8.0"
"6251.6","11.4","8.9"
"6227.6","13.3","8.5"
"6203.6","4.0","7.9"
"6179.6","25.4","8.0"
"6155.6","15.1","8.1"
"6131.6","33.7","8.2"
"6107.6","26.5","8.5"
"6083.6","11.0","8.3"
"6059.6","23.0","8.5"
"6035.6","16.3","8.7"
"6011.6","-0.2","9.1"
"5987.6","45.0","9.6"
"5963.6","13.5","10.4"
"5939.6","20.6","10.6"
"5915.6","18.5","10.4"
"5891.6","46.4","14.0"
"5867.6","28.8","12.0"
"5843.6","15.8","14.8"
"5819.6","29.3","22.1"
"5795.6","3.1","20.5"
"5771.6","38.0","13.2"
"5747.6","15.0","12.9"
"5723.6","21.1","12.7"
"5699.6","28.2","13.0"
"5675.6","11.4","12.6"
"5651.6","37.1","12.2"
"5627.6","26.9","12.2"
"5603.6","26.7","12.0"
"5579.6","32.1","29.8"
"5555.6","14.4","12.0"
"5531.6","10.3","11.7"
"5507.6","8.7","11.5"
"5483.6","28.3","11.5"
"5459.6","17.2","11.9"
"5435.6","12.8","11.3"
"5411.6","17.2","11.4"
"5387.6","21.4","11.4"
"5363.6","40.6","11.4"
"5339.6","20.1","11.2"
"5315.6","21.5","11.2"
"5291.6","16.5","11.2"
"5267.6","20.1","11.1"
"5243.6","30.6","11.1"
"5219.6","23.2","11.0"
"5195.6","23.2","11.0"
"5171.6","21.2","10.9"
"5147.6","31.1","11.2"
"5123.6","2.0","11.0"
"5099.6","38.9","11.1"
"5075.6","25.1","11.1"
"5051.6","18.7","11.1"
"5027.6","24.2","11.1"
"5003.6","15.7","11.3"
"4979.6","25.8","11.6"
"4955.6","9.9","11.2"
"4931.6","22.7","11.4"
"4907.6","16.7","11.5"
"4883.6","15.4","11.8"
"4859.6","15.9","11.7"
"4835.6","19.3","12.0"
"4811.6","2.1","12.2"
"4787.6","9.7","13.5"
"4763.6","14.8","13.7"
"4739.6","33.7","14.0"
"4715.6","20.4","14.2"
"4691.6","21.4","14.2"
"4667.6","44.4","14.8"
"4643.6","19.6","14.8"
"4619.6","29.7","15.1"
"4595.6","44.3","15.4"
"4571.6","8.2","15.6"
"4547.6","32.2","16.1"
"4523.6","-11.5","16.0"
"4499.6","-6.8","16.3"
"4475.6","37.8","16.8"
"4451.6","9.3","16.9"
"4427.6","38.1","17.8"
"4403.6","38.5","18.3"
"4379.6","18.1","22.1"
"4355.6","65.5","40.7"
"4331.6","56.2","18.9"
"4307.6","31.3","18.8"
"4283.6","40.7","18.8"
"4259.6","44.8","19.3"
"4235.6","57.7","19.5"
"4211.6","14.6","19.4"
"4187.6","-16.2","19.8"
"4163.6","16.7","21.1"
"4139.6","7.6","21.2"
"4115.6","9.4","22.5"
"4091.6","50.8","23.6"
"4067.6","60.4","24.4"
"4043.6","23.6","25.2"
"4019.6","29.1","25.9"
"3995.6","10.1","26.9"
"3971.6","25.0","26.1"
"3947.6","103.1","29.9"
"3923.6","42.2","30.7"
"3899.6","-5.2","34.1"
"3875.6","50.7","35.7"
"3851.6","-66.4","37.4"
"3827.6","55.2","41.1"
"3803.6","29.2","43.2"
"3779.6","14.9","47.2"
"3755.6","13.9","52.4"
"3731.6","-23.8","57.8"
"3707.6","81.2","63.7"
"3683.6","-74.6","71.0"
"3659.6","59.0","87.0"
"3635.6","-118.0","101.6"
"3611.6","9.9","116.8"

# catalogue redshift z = 0.736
